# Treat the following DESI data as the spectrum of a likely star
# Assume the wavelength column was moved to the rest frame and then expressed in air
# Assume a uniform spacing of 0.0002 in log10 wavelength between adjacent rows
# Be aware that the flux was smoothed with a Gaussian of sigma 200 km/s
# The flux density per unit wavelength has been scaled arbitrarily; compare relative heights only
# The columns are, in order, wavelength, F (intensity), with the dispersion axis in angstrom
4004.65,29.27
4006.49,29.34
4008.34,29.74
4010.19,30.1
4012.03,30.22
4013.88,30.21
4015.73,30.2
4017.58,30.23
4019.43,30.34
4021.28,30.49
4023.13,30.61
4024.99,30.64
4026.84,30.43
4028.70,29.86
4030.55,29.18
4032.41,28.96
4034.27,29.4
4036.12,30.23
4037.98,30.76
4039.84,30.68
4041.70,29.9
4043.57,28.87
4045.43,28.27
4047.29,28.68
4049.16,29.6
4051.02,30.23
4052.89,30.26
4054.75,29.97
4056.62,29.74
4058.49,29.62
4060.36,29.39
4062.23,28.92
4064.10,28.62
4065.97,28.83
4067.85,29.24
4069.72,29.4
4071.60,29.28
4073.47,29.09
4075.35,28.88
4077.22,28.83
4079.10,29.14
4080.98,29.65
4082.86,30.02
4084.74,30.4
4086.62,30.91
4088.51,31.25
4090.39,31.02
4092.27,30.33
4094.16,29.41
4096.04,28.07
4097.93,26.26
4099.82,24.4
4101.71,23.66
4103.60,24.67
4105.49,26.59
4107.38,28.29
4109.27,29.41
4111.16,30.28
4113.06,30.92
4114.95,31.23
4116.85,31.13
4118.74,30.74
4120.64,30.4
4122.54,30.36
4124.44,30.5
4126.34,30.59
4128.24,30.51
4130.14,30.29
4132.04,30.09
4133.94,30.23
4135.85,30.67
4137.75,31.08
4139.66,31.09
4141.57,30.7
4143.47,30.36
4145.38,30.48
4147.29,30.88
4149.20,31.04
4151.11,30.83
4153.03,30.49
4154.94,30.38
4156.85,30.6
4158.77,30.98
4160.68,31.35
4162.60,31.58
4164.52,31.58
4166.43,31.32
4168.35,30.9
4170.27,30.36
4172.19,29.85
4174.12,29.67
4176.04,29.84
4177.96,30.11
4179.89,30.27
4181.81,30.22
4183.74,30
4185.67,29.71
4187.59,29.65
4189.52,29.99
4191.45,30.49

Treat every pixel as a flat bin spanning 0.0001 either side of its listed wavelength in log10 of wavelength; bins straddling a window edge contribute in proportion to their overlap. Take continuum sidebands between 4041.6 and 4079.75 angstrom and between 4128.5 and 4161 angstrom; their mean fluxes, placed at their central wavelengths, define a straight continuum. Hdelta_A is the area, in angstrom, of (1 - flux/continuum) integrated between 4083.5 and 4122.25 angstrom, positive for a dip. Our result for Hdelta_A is 1.2 angstrom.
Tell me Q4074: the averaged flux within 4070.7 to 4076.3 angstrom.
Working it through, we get 29.1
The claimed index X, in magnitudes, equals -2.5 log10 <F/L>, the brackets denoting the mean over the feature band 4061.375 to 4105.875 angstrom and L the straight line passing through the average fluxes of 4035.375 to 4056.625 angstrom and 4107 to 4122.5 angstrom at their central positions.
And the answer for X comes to 0.05 mag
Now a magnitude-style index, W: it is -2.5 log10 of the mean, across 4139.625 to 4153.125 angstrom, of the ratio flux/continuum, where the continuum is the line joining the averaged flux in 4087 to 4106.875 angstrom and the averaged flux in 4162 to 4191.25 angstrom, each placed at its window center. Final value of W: -0.05 mag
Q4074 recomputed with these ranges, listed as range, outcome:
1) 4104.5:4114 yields 29.1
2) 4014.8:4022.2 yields 30.3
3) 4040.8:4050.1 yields 29.1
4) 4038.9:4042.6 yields 30.3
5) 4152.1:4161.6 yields 30.8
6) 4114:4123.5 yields 30.8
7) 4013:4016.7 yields 30.2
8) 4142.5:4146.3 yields 30.5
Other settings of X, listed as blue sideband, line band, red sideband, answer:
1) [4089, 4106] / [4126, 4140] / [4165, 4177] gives -0.065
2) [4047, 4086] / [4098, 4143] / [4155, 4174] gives 0.029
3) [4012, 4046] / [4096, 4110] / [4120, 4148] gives 0.158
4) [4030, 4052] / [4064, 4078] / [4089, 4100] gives 0.000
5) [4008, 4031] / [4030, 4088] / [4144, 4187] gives 0.028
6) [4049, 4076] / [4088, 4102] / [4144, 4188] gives 0.060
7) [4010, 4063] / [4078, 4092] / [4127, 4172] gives -0.003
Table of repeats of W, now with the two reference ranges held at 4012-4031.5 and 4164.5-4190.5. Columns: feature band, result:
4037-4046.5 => 0.02 mag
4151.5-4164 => -0.02 mag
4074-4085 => 0.03 mag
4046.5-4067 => 0.03 mag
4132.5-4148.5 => -0.02 mag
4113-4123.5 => -0.02 mag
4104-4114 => 0.05 mag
